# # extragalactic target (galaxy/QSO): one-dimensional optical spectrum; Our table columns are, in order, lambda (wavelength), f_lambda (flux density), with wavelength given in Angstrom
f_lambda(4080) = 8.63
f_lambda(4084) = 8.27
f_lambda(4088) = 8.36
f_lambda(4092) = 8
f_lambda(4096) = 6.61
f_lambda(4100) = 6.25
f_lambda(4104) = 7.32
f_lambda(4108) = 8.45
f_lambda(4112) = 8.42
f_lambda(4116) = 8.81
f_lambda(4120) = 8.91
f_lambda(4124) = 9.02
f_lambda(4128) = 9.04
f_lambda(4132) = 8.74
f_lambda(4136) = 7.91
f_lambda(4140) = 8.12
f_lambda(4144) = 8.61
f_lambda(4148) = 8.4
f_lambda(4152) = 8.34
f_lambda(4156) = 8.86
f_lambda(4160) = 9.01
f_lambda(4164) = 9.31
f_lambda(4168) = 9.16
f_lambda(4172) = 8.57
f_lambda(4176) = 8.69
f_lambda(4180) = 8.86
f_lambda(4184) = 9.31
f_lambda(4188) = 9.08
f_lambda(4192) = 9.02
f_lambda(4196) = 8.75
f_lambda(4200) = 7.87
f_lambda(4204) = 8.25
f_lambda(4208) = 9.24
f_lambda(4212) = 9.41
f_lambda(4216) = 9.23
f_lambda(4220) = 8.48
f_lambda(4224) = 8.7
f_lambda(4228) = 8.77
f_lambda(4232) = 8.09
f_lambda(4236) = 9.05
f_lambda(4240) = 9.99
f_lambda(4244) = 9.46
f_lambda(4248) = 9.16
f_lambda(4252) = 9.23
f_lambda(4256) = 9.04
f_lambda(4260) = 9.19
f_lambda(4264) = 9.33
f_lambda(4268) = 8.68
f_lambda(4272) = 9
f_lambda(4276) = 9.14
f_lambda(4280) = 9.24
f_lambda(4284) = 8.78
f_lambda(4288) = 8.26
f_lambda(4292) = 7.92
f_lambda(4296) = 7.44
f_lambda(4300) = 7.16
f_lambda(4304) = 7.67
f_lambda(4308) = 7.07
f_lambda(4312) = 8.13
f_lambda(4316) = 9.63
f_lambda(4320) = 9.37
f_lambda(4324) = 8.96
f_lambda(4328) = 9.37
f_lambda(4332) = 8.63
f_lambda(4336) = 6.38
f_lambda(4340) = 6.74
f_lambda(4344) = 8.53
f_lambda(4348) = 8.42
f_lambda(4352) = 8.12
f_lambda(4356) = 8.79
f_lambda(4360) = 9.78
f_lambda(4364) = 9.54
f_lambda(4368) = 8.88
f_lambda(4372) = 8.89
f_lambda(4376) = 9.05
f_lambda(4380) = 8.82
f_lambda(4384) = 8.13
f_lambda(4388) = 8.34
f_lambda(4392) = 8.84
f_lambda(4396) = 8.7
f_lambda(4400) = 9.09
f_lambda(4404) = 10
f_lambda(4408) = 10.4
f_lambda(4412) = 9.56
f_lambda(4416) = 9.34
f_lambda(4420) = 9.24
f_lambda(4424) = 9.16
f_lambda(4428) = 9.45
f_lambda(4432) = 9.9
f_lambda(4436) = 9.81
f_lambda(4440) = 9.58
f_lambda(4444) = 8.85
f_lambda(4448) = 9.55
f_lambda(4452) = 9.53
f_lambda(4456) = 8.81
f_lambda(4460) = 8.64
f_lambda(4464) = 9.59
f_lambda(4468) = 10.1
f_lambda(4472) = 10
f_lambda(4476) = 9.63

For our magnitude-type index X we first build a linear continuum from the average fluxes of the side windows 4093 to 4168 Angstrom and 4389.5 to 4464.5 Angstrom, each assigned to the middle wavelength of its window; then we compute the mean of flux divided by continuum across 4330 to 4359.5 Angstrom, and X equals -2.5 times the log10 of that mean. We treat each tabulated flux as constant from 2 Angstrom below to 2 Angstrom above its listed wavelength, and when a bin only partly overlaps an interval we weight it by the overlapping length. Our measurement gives 0.13 mag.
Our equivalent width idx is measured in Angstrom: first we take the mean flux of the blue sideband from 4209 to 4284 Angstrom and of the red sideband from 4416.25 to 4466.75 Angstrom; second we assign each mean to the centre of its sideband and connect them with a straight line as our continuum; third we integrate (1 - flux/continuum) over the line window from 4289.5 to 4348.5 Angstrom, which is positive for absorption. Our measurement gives 7.0 Angstrom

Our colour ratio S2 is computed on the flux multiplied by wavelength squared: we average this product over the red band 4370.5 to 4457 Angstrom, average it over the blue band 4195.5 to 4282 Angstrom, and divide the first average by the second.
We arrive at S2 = 1.12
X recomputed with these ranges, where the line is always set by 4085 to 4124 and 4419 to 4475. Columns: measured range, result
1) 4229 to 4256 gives -0.07 mag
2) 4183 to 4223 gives -0.06 mag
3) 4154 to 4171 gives -0.10 mag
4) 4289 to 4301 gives 0.16 mag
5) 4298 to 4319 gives 0.11 mag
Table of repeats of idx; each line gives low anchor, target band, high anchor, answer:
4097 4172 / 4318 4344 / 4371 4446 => 2.14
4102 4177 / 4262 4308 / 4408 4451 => 3.50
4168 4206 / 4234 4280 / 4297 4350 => -4.23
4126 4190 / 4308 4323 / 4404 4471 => 0.65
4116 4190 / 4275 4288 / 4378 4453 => 0.14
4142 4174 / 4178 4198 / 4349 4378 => -0.44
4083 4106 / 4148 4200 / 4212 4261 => -3.25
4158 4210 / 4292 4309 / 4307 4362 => 2.23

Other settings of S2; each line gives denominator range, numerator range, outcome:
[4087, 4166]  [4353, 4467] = 1.26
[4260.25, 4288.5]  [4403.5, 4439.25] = 1.15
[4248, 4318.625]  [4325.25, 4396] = 1.04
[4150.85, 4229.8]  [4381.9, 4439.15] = 1.16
